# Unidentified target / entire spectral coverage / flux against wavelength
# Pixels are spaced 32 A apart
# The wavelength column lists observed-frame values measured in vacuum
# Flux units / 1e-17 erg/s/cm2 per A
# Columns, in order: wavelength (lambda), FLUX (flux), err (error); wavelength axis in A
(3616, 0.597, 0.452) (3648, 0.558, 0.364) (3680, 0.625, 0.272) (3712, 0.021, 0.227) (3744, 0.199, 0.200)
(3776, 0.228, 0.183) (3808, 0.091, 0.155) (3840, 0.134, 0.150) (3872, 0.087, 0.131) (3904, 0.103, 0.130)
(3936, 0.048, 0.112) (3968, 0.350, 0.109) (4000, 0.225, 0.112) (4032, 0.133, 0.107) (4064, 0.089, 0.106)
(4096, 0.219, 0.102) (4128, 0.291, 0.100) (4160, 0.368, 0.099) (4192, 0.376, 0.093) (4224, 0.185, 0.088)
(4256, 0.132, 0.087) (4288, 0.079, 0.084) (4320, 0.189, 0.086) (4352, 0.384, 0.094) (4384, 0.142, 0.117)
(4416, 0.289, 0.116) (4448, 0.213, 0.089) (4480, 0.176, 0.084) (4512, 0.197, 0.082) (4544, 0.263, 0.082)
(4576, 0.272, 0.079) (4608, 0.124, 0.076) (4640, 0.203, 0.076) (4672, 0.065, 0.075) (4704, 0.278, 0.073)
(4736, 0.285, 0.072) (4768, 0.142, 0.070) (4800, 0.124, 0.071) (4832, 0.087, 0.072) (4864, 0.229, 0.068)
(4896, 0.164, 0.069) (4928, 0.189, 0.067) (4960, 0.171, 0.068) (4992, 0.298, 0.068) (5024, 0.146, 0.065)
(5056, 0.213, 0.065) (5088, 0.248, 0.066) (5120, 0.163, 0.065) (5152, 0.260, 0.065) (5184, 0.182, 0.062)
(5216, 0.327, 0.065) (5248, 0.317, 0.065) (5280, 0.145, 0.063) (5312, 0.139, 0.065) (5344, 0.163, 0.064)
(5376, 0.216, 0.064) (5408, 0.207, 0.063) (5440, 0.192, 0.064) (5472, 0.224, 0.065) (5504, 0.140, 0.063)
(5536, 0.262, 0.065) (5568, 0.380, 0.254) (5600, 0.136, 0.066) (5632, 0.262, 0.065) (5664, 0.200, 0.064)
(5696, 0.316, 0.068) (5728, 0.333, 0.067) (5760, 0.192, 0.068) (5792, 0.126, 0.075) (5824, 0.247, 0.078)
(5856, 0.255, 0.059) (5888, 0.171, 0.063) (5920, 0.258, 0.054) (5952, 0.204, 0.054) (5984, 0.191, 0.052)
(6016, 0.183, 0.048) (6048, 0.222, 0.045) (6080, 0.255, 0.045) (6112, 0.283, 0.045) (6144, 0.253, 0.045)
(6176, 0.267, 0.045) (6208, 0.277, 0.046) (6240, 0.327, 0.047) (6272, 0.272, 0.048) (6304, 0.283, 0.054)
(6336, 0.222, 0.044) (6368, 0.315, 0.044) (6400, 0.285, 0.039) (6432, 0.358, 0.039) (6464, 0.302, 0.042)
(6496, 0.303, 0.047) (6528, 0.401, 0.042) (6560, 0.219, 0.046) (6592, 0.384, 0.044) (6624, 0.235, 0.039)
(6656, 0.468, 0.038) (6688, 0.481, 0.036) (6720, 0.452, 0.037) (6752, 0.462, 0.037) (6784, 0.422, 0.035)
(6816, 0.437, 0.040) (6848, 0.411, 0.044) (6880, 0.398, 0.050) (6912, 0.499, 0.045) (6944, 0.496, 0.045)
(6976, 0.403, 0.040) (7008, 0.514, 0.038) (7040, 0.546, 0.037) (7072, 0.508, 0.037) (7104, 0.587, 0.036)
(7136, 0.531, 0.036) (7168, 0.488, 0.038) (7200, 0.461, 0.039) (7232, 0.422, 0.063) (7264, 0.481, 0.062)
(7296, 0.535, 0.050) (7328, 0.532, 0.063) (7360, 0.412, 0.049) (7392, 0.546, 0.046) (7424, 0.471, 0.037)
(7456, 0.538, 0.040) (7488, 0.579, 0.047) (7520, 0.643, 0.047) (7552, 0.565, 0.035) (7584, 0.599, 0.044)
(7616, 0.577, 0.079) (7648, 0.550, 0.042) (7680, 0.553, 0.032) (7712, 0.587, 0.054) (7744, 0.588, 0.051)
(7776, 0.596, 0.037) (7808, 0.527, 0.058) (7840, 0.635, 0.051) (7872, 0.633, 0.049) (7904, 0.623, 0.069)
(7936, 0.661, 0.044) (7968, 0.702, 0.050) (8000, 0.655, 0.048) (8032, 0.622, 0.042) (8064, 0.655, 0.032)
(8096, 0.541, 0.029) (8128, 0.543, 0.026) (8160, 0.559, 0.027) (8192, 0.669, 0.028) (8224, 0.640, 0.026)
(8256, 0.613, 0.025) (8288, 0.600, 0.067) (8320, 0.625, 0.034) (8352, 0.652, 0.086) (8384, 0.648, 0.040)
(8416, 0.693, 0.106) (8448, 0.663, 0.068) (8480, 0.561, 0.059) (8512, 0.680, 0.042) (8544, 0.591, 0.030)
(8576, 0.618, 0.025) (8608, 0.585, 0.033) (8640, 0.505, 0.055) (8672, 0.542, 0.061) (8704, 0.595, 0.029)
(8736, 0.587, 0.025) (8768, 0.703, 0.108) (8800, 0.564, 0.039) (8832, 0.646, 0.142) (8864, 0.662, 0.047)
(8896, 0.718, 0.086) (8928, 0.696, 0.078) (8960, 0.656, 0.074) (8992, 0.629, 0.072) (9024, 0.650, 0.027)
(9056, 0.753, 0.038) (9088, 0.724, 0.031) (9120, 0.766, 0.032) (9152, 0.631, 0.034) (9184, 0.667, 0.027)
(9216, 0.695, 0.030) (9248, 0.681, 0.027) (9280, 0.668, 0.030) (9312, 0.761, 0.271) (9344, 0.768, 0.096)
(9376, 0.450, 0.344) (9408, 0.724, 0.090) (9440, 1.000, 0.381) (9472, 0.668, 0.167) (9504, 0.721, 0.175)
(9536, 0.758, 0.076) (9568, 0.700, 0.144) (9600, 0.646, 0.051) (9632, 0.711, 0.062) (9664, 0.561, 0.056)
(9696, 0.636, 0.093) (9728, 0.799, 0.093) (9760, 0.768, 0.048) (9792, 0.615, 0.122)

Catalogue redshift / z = 0.67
